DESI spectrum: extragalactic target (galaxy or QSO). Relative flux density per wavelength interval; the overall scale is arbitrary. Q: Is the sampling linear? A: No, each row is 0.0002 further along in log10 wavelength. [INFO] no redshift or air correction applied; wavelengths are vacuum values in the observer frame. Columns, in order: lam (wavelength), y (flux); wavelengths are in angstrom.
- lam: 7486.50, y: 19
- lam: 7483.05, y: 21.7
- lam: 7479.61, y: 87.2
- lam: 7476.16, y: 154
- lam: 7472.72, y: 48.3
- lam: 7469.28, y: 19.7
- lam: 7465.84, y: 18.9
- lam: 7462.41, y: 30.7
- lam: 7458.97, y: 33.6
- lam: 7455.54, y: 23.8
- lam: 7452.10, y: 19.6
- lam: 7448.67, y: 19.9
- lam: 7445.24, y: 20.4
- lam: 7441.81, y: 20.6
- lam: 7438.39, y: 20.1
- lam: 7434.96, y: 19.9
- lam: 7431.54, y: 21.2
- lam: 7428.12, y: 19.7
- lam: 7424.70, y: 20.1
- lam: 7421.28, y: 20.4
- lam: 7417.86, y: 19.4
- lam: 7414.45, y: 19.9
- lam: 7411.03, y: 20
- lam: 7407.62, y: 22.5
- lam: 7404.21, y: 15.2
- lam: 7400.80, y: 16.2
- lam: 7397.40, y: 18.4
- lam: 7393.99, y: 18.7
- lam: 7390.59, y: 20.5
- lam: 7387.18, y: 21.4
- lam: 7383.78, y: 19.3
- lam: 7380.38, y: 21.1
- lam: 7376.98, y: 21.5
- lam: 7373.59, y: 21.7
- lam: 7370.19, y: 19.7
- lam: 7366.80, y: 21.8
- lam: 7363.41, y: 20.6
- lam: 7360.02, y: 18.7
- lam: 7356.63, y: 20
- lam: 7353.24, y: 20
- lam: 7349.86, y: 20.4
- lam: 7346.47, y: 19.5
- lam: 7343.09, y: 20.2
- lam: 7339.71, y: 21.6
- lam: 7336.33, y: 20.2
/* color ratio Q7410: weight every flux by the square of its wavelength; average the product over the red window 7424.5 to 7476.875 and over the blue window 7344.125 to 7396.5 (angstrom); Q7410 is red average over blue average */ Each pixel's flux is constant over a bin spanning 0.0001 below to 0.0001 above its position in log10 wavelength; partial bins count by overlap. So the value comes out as 1.51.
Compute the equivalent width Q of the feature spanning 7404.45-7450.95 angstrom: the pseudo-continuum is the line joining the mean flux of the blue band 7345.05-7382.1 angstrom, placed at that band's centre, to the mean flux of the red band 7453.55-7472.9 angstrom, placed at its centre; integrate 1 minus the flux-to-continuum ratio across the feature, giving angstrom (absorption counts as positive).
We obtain 8.98 angstrom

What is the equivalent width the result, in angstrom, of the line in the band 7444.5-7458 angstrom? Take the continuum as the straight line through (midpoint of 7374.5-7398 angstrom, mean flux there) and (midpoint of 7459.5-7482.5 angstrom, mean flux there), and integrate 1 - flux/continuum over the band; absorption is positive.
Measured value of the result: 7.4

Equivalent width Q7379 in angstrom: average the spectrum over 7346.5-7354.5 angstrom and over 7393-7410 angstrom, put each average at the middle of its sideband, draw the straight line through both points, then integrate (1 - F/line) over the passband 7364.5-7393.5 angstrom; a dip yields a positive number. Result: -2.62 angstrom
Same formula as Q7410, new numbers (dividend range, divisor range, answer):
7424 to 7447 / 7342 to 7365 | 1.04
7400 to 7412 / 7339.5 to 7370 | 0.93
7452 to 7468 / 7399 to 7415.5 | 1.39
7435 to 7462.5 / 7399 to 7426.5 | 1.21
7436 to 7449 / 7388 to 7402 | 1.10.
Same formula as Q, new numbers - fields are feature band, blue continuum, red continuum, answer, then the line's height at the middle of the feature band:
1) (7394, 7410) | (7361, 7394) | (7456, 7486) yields 5.6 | 28.2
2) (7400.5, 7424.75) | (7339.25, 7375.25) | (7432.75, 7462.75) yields 2.8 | 21.8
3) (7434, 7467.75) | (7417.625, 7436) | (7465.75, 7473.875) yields 3.6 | 25.5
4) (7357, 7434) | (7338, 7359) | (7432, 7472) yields 5.7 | 21.5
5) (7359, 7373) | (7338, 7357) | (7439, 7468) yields 0.3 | 20.8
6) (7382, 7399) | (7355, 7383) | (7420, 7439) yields 0.7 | 20.5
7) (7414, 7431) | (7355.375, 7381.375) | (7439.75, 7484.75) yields 6.3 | 31.7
